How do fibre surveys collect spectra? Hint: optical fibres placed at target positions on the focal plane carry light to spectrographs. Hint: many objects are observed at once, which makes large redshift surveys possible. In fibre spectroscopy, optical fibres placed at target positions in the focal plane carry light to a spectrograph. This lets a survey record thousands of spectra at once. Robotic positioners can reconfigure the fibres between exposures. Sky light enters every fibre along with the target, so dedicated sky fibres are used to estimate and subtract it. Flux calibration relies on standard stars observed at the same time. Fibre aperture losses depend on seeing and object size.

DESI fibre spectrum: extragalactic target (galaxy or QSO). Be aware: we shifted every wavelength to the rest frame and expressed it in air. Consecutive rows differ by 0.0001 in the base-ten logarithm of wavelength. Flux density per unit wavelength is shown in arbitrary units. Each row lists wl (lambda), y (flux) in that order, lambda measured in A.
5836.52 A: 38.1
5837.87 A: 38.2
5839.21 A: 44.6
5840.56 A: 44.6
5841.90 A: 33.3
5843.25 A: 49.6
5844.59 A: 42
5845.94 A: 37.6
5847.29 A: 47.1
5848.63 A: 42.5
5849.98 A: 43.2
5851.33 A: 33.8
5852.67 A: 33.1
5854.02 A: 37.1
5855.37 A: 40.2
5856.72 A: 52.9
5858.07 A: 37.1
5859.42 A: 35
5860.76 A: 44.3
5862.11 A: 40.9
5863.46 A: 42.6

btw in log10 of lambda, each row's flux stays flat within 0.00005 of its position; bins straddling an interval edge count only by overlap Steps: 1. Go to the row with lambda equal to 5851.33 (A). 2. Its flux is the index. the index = 33.8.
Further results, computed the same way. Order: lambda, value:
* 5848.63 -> 42.5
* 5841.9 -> 33.3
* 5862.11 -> 40.9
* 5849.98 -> 43.2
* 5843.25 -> 49.6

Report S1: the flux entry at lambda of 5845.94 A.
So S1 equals 37.6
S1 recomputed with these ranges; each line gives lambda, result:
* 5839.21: 44.6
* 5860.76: 44.3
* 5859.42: 35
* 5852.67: 33.1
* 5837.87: 38.2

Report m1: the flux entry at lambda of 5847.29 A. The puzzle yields 47.1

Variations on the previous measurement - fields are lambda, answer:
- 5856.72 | 52.9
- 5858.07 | 37.1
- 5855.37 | 40.2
